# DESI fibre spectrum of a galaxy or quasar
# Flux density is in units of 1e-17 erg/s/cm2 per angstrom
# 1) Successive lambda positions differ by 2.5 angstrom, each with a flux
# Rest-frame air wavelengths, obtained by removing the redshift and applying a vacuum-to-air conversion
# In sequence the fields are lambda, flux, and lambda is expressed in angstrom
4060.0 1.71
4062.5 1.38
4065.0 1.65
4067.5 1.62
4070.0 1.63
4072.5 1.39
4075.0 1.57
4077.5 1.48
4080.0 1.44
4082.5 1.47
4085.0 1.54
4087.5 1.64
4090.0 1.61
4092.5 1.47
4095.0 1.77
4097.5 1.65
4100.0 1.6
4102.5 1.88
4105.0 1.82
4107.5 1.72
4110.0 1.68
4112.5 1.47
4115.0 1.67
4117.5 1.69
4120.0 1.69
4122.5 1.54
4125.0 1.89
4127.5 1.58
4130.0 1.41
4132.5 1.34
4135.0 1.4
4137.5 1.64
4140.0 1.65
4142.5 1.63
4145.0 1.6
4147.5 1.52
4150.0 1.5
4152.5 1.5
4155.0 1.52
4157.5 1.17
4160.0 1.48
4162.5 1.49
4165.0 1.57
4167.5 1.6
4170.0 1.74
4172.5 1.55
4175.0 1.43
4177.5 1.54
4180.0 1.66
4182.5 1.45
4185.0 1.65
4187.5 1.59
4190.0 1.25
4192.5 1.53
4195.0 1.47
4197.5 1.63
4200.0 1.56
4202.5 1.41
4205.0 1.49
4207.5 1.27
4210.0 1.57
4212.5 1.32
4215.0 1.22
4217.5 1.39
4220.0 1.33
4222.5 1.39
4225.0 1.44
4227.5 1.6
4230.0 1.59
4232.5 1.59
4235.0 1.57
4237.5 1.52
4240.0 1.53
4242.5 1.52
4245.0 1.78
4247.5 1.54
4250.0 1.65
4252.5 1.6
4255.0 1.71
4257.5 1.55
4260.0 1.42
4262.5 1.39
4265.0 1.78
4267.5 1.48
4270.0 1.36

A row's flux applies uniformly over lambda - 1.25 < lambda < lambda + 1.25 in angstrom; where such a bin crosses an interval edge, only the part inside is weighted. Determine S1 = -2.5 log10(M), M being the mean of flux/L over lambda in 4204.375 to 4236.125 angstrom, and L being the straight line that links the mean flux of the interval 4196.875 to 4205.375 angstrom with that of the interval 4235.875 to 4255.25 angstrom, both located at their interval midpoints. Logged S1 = 0.08 mag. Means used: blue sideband 1.52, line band 1.44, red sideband 1.6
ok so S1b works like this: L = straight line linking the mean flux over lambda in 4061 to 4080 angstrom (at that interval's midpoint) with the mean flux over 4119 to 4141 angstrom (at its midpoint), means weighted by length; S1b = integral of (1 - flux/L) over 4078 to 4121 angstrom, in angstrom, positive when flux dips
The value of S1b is -2.4 angstrom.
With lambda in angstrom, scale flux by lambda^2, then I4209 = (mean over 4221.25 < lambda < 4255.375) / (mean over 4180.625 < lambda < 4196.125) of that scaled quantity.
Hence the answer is 1.1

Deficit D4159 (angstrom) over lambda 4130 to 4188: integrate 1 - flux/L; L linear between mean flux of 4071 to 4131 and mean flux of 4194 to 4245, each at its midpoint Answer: 0.7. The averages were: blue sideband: 1.61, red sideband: 1.48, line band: 1.53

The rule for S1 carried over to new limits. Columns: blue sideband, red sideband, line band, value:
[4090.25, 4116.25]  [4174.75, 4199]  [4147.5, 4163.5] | 0.09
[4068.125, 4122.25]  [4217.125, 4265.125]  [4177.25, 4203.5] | 0.03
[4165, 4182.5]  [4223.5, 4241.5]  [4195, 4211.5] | 0.05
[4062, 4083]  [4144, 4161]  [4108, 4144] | -0.08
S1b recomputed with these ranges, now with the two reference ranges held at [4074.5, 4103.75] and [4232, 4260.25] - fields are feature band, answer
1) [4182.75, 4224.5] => 3.86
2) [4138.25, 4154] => 0.23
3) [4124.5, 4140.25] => 0.54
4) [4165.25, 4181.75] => 0.09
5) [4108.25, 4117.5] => -0.18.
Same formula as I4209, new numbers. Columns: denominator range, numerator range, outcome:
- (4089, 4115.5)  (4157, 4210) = 0.94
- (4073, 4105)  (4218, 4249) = 1.03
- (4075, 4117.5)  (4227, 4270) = 1.04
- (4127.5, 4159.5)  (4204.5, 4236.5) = 1.00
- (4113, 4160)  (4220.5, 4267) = 1.06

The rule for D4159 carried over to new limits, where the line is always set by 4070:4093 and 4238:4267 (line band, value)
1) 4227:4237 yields 0.0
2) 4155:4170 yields 0.6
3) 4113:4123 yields -0.7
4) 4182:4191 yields 0.4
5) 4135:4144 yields -0.4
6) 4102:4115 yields -1.4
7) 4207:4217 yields 1.4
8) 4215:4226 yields 1.4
